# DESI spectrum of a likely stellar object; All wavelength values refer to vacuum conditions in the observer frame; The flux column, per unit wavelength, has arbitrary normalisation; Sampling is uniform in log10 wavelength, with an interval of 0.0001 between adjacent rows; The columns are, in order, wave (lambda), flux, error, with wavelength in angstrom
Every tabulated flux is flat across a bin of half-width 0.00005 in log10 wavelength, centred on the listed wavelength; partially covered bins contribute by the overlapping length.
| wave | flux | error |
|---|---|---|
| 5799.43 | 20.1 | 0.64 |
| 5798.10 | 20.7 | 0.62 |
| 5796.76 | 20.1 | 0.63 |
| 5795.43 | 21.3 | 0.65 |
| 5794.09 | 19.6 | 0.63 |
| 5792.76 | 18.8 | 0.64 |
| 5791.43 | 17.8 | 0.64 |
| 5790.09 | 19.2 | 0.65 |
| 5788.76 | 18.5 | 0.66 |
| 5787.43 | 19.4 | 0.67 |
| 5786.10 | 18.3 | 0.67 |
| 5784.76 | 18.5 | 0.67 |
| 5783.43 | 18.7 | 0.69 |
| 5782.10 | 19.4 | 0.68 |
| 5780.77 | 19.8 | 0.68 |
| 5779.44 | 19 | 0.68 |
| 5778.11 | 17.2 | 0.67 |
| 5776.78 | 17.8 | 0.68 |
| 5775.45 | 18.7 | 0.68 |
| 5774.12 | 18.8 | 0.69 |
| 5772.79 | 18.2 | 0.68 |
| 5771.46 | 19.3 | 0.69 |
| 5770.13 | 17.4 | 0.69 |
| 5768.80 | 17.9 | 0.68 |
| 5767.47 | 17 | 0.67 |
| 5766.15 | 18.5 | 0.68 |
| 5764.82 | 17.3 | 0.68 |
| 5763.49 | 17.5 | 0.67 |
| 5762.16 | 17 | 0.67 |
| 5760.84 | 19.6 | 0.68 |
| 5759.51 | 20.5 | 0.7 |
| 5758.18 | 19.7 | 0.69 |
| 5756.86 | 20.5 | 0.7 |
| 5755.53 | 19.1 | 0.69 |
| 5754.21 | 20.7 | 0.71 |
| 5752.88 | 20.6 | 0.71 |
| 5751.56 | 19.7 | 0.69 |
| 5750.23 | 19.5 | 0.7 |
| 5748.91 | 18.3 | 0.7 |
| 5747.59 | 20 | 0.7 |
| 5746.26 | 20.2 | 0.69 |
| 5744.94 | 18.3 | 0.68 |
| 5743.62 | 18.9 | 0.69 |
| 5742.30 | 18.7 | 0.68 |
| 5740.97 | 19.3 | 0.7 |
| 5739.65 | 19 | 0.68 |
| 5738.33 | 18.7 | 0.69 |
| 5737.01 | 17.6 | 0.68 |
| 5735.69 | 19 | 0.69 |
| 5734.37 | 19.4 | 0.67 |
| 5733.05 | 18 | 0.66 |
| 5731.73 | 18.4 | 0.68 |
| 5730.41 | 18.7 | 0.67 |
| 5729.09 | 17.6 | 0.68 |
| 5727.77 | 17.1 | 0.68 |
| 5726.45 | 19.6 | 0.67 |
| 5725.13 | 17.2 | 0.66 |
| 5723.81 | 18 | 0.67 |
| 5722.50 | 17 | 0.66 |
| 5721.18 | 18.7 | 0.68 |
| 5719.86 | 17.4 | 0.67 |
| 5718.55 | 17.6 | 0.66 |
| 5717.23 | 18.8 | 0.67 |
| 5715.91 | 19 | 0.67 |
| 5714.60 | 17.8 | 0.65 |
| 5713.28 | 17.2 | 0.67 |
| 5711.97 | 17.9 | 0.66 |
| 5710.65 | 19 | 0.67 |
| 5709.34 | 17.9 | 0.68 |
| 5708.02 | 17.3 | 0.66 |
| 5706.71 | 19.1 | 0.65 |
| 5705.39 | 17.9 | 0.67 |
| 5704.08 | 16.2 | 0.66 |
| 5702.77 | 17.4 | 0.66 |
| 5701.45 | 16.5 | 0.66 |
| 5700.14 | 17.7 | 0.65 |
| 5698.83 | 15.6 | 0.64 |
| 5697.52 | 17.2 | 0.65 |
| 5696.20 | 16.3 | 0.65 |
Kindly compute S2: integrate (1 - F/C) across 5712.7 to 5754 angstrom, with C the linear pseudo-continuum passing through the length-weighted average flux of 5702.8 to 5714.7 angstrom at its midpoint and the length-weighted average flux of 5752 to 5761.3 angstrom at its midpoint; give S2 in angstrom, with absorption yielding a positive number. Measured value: 0.9 angstrom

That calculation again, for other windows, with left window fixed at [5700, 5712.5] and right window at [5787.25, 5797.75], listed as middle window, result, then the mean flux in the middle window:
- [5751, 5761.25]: -0.8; 20.1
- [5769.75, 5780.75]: 0.4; 18.4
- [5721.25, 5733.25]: 0.1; 18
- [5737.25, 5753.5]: -0.7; 19.2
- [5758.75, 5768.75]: 0.3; 18.2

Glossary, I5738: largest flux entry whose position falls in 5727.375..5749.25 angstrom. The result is 20.2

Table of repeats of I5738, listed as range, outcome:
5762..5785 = 19.8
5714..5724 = 19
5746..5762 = 20.7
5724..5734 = 19.6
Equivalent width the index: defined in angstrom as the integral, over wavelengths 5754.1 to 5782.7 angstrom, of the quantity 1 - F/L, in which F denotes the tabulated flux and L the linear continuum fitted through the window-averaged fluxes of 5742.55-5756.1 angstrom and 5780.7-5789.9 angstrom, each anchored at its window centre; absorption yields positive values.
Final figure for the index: 0.8 angstrom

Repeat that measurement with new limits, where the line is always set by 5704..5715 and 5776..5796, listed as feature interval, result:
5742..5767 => -1.0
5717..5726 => 0.1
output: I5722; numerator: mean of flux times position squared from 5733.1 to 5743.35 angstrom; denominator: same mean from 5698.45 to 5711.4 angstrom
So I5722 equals 1.1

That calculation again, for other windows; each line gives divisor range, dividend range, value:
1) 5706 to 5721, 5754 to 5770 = 1.05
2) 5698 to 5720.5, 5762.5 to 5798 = 1.08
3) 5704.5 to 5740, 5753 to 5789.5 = 1.05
